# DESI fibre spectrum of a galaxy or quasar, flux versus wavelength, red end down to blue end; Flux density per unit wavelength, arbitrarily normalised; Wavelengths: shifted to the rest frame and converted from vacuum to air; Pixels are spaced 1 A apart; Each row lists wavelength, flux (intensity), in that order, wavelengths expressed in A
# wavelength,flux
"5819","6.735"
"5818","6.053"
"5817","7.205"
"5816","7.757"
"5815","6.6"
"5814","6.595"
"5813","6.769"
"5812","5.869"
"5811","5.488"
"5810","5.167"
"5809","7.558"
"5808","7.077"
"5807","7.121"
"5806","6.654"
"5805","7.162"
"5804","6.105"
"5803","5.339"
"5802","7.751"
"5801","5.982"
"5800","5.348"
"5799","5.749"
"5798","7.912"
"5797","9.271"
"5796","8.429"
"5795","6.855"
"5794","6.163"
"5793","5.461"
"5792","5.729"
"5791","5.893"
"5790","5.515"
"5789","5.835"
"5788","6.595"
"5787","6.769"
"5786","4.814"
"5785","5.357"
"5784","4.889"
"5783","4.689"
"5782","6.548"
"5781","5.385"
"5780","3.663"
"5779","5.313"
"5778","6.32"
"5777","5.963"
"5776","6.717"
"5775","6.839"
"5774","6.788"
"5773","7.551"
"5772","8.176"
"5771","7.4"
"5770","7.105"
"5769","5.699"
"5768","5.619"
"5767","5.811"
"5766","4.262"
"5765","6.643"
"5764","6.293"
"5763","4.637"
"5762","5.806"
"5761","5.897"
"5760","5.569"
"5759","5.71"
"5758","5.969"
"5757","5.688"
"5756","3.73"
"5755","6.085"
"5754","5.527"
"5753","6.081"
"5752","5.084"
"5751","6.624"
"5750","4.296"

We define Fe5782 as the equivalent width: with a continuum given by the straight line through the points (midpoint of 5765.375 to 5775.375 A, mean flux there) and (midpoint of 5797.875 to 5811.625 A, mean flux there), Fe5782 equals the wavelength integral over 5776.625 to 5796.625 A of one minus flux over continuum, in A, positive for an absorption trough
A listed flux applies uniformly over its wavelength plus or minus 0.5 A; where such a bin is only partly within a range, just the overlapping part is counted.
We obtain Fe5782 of 2.0 A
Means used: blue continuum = 6.52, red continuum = 6.41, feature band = 5.83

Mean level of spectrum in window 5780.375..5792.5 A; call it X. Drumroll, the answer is 5.65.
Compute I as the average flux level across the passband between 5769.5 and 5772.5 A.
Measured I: 7.56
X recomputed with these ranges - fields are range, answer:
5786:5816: 6.5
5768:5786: 6.09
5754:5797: 5.99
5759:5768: 5.62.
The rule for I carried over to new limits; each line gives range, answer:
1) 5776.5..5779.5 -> 5.87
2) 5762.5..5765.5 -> 5.86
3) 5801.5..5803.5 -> 6.54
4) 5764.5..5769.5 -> 5.61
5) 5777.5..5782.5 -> 5.45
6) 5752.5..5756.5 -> 5.36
